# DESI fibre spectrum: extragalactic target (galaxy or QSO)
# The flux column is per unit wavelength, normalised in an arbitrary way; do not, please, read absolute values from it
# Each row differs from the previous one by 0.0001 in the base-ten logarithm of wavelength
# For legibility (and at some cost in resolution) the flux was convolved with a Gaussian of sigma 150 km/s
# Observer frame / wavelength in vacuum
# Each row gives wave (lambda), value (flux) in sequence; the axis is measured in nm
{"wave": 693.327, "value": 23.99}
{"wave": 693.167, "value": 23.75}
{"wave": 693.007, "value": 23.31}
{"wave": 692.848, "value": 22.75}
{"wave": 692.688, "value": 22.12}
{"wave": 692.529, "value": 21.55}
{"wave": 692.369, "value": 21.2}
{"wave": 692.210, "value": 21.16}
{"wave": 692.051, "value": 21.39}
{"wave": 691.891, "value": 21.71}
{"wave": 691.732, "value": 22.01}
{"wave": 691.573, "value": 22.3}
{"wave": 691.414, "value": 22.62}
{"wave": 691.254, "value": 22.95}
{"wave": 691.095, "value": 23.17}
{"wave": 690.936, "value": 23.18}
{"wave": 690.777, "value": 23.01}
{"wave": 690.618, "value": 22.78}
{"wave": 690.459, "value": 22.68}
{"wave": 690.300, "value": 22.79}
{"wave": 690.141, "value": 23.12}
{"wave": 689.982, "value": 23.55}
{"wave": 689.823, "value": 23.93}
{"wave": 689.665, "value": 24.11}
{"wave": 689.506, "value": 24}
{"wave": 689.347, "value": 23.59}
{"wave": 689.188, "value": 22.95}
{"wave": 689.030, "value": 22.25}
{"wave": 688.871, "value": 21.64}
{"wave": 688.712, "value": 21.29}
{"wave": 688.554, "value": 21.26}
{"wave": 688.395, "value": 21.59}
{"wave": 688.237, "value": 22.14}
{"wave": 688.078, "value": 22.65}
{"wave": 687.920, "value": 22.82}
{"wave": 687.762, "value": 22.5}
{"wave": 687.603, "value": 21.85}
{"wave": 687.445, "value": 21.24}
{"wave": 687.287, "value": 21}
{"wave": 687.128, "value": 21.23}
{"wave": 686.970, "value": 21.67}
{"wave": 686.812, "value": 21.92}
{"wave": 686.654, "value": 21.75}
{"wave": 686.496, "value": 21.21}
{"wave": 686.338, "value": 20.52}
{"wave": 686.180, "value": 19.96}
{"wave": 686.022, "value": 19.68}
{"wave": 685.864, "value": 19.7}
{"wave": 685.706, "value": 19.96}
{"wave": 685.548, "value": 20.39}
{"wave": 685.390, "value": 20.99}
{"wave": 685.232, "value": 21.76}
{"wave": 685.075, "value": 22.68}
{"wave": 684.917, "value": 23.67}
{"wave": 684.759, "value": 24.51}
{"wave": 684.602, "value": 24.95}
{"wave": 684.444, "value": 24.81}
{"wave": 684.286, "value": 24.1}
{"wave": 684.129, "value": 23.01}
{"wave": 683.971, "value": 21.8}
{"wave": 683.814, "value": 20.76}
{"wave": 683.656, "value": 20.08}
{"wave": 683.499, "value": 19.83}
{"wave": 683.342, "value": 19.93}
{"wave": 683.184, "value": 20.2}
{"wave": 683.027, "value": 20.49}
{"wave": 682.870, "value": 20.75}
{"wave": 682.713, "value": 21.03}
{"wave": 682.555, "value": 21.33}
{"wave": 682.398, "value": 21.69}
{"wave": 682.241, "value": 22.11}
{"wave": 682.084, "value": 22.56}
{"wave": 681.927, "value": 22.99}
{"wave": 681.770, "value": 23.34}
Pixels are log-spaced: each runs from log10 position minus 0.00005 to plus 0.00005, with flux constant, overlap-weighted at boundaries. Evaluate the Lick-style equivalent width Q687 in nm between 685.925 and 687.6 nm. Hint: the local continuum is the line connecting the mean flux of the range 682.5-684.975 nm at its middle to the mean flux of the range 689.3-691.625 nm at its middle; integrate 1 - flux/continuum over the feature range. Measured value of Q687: 0.109 nm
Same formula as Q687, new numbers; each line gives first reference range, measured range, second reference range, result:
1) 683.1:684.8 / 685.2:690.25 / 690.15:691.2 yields 0.17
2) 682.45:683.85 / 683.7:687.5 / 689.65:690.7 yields -0.06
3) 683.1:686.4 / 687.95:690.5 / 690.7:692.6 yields -0.09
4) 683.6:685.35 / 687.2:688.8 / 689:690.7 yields 0.09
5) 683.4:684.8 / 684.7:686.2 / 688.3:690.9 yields 0.08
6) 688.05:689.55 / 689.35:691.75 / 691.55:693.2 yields -0.10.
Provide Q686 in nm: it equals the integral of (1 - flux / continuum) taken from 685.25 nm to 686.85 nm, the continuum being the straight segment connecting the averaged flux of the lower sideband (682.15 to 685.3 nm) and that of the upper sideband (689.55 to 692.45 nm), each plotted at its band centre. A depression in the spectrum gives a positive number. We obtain 0.11 nm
